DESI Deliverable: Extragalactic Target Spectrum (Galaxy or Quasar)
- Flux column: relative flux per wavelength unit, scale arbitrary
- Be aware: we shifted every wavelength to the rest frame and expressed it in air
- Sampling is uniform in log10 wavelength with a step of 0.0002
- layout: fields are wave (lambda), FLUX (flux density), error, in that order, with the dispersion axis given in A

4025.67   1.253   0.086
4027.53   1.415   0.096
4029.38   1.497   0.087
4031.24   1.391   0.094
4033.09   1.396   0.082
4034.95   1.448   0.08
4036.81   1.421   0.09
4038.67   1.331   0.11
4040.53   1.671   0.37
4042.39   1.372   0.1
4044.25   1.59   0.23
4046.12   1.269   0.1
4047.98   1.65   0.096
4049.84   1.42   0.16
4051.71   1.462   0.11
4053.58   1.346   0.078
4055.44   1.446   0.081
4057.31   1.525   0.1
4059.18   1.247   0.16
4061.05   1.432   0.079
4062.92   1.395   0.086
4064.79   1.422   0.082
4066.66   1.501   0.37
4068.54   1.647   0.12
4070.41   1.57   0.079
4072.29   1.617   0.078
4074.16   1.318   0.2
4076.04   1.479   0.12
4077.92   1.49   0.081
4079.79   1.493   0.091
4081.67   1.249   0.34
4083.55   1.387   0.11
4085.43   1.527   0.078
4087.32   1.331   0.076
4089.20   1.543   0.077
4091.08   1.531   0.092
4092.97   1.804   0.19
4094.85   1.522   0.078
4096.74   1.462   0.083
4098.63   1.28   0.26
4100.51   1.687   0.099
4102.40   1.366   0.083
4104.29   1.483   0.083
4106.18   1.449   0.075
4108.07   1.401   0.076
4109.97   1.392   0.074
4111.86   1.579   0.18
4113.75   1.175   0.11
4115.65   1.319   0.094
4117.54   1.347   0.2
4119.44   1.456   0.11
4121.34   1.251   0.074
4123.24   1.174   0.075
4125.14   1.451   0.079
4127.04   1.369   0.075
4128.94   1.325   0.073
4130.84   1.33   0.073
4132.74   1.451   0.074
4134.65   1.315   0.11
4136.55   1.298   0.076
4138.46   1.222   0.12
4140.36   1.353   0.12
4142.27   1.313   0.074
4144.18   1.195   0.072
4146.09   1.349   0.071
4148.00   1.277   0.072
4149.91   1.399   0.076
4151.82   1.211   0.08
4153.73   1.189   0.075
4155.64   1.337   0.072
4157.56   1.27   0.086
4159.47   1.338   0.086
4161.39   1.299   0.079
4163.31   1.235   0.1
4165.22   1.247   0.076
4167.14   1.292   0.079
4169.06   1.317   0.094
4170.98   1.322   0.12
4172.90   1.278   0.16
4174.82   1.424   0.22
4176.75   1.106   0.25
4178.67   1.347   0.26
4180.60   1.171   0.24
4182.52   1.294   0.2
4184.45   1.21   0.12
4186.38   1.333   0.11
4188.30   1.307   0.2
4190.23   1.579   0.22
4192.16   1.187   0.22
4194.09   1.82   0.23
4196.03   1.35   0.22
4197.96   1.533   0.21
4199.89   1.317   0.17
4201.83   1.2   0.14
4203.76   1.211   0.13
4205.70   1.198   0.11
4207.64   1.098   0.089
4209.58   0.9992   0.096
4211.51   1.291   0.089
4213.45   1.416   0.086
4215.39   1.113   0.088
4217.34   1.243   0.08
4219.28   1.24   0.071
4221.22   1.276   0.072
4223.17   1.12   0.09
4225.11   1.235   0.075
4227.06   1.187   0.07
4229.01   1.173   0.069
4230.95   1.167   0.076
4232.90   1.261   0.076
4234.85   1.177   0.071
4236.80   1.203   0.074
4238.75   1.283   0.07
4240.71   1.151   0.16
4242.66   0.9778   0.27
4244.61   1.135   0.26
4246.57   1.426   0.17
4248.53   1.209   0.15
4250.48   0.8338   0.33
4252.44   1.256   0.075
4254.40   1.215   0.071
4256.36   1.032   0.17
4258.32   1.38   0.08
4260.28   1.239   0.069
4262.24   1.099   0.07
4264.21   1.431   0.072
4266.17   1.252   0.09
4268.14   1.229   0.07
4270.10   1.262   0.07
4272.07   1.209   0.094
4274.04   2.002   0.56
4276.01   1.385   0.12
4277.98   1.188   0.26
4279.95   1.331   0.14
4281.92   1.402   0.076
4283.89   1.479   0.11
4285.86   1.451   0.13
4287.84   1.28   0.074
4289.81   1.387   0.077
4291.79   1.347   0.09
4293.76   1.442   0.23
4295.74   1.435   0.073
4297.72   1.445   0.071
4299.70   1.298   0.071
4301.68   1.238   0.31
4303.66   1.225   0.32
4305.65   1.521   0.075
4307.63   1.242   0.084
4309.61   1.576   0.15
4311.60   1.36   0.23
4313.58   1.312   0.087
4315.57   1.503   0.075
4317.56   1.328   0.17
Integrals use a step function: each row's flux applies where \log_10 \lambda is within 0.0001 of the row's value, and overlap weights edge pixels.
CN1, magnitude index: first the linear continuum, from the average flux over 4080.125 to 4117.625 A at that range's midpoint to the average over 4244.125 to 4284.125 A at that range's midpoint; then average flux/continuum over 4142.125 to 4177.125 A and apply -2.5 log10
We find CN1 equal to 0.08 mag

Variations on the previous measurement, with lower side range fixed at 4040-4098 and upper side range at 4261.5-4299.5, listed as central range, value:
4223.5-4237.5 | 0.166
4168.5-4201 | 0.055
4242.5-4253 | 0.206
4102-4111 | 0.024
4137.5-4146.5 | 0.124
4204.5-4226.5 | 0.167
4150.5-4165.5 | 0.128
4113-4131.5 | 0.099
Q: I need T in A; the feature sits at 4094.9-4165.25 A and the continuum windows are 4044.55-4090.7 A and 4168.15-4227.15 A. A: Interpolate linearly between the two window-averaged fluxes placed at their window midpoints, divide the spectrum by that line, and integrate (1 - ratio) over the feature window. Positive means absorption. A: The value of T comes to 1.4 A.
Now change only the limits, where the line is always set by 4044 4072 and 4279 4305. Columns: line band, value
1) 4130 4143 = 0.9 A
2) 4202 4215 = 1.9 A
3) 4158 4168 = 1.0 A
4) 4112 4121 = 0.6 A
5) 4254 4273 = 2.0 A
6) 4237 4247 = 1.5 A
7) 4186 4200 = -0.3 A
